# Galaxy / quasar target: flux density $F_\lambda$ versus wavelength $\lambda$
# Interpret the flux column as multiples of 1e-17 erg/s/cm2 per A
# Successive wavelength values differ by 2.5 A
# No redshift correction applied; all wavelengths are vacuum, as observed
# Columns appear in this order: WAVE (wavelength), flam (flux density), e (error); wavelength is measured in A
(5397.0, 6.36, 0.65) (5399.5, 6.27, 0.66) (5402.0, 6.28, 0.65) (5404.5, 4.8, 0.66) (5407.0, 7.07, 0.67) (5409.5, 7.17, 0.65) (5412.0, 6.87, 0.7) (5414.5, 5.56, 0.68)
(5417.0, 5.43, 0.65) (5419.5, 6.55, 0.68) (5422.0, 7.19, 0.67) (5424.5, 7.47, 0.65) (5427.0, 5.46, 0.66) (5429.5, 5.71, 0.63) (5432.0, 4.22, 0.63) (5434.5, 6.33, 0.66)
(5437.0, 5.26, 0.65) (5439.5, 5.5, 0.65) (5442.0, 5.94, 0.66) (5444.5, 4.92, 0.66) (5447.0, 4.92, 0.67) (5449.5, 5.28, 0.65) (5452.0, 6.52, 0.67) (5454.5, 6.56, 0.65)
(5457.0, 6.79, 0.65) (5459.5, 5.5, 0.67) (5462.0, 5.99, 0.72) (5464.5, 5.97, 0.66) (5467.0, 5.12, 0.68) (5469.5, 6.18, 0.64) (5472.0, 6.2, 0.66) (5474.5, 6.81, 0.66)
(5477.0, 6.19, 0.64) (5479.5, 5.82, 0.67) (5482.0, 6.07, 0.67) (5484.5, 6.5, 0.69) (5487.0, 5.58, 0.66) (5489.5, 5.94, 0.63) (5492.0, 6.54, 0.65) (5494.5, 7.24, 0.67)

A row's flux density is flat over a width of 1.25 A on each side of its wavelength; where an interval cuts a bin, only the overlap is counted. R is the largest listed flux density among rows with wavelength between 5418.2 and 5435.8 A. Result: 7.47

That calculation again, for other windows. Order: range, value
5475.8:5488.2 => 6.5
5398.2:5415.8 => 7.17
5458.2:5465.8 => 5.99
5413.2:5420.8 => 6.55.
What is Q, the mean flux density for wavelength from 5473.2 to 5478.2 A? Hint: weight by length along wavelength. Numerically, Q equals 6.5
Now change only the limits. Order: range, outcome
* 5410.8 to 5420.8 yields 6.1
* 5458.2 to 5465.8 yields 5.82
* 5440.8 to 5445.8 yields 5.42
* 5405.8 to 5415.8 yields 6.66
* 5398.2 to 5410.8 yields 6.32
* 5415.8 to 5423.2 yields 6.39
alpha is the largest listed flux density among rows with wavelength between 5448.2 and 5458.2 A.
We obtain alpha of 6.79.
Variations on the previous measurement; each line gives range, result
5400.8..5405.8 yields 6.28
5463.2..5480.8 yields 6.81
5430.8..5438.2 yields 6.33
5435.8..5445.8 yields 5.94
